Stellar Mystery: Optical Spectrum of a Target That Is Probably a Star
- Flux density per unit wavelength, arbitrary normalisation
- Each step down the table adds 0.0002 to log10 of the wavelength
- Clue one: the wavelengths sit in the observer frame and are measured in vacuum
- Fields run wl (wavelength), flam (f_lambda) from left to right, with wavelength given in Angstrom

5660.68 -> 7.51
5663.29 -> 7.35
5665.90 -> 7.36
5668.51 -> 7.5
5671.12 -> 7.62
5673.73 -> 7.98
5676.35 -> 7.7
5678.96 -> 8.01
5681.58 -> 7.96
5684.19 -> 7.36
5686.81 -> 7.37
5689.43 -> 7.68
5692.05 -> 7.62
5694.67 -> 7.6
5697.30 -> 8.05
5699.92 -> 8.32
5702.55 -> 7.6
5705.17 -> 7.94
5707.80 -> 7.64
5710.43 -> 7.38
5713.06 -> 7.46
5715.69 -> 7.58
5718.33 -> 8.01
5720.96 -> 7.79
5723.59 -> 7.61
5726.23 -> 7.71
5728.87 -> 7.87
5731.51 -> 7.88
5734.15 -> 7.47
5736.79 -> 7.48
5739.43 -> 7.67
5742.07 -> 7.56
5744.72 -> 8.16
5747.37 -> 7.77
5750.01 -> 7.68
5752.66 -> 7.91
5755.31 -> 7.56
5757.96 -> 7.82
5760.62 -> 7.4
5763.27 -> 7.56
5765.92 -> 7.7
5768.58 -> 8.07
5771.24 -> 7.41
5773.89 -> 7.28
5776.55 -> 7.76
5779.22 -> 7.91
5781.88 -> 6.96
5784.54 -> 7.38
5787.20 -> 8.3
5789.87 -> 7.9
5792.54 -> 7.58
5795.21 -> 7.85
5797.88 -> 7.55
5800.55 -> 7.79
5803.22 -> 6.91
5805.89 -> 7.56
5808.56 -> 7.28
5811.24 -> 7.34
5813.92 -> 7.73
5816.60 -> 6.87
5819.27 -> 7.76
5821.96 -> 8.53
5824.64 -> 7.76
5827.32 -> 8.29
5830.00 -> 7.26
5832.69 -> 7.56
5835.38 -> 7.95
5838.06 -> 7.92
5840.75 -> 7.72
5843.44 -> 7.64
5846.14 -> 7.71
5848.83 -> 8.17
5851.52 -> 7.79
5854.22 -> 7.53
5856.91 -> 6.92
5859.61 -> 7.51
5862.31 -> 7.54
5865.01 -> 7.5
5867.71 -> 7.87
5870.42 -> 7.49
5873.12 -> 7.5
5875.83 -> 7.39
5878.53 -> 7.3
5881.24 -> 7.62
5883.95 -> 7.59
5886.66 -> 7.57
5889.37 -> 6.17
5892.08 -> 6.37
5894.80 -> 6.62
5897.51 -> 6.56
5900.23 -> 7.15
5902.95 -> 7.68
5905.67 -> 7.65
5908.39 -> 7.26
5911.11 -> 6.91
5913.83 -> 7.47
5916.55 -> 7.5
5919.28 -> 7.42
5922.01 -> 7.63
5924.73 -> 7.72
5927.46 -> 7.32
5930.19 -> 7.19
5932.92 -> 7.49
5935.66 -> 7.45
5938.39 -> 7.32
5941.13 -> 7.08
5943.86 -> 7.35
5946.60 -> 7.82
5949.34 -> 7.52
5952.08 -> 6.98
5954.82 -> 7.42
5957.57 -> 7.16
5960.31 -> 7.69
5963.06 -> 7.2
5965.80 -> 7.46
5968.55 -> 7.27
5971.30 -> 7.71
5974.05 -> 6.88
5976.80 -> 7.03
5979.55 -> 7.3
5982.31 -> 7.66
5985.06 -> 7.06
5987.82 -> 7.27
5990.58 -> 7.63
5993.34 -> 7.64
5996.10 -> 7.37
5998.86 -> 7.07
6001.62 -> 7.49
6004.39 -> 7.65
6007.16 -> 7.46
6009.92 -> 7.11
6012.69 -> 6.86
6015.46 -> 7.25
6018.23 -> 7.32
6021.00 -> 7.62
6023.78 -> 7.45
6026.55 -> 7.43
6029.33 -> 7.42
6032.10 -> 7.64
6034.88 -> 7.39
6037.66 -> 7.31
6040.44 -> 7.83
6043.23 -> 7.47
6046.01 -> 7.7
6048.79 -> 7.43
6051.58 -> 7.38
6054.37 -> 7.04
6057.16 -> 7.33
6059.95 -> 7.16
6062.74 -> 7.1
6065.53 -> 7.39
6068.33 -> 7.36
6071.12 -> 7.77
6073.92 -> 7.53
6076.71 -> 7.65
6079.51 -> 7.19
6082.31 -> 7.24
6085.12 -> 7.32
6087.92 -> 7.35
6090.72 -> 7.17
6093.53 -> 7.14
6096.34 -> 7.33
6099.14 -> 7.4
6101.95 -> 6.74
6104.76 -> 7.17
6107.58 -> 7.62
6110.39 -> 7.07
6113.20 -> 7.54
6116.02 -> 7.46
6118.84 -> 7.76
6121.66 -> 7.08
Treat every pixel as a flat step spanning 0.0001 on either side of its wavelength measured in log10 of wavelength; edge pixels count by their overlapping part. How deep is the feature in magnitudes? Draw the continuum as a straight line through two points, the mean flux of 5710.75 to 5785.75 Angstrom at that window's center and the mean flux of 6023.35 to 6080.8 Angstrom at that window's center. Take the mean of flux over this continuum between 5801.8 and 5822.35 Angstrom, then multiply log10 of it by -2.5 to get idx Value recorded 0.02 mag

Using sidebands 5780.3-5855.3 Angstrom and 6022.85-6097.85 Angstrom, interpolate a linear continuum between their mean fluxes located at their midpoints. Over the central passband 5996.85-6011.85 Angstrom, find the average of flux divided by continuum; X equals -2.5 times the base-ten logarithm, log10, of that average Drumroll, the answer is 0.02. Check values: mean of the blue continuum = 7.67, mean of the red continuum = 7.39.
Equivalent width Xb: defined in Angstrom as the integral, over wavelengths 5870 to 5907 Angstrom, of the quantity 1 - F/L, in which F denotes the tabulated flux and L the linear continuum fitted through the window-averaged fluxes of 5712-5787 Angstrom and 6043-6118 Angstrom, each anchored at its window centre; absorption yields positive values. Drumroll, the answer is 1.71 Angstrom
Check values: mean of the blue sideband 7.67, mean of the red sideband 7.34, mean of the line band 7.18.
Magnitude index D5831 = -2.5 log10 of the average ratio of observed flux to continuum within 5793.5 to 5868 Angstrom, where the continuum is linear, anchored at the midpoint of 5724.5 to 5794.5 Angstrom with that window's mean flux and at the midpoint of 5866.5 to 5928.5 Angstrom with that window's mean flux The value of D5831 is -0.022 mag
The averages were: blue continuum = 7.68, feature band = 7.63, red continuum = 7.29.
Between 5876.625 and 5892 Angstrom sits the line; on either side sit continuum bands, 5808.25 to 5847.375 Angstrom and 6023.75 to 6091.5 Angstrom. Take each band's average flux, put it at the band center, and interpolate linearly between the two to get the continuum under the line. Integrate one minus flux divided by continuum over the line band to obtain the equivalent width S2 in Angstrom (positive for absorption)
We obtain 0.89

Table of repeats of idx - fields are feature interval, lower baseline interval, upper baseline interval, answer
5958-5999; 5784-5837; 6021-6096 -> 0.02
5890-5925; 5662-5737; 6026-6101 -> 0.05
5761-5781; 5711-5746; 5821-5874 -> 0.01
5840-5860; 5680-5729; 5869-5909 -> -0.05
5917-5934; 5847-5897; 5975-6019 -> -0.02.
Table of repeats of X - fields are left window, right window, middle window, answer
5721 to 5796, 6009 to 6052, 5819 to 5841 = -0.04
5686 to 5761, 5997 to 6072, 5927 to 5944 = 0.03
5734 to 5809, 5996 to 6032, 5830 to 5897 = 0.01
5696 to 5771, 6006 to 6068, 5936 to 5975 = 0.02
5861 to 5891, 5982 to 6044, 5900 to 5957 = 0.00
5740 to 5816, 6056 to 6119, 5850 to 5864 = 0.01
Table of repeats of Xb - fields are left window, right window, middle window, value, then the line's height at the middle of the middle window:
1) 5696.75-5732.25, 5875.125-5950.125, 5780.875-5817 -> 0.20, 7.56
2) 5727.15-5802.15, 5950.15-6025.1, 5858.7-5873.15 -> -0.10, 7.53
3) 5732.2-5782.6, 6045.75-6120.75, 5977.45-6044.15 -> 0.07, 7.41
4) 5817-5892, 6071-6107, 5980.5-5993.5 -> -0.01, 7.42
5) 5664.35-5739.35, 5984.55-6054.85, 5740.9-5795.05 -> -0.37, 7.64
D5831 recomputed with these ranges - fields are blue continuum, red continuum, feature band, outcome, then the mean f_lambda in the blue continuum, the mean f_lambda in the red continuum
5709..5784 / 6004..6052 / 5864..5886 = 0.00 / 7.65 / 7.43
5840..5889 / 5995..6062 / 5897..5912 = 0.04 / 7.54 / 7.38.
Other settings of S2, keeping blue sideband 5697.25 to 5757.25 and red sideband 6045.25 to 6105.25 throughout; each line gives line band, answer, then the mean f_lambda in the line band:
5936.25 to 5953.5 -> 0.28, 7.35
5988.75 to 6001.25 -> -0.03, 7.43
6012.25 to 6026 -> 0.08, 7.34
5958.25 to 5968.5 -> 0.06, 7.41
